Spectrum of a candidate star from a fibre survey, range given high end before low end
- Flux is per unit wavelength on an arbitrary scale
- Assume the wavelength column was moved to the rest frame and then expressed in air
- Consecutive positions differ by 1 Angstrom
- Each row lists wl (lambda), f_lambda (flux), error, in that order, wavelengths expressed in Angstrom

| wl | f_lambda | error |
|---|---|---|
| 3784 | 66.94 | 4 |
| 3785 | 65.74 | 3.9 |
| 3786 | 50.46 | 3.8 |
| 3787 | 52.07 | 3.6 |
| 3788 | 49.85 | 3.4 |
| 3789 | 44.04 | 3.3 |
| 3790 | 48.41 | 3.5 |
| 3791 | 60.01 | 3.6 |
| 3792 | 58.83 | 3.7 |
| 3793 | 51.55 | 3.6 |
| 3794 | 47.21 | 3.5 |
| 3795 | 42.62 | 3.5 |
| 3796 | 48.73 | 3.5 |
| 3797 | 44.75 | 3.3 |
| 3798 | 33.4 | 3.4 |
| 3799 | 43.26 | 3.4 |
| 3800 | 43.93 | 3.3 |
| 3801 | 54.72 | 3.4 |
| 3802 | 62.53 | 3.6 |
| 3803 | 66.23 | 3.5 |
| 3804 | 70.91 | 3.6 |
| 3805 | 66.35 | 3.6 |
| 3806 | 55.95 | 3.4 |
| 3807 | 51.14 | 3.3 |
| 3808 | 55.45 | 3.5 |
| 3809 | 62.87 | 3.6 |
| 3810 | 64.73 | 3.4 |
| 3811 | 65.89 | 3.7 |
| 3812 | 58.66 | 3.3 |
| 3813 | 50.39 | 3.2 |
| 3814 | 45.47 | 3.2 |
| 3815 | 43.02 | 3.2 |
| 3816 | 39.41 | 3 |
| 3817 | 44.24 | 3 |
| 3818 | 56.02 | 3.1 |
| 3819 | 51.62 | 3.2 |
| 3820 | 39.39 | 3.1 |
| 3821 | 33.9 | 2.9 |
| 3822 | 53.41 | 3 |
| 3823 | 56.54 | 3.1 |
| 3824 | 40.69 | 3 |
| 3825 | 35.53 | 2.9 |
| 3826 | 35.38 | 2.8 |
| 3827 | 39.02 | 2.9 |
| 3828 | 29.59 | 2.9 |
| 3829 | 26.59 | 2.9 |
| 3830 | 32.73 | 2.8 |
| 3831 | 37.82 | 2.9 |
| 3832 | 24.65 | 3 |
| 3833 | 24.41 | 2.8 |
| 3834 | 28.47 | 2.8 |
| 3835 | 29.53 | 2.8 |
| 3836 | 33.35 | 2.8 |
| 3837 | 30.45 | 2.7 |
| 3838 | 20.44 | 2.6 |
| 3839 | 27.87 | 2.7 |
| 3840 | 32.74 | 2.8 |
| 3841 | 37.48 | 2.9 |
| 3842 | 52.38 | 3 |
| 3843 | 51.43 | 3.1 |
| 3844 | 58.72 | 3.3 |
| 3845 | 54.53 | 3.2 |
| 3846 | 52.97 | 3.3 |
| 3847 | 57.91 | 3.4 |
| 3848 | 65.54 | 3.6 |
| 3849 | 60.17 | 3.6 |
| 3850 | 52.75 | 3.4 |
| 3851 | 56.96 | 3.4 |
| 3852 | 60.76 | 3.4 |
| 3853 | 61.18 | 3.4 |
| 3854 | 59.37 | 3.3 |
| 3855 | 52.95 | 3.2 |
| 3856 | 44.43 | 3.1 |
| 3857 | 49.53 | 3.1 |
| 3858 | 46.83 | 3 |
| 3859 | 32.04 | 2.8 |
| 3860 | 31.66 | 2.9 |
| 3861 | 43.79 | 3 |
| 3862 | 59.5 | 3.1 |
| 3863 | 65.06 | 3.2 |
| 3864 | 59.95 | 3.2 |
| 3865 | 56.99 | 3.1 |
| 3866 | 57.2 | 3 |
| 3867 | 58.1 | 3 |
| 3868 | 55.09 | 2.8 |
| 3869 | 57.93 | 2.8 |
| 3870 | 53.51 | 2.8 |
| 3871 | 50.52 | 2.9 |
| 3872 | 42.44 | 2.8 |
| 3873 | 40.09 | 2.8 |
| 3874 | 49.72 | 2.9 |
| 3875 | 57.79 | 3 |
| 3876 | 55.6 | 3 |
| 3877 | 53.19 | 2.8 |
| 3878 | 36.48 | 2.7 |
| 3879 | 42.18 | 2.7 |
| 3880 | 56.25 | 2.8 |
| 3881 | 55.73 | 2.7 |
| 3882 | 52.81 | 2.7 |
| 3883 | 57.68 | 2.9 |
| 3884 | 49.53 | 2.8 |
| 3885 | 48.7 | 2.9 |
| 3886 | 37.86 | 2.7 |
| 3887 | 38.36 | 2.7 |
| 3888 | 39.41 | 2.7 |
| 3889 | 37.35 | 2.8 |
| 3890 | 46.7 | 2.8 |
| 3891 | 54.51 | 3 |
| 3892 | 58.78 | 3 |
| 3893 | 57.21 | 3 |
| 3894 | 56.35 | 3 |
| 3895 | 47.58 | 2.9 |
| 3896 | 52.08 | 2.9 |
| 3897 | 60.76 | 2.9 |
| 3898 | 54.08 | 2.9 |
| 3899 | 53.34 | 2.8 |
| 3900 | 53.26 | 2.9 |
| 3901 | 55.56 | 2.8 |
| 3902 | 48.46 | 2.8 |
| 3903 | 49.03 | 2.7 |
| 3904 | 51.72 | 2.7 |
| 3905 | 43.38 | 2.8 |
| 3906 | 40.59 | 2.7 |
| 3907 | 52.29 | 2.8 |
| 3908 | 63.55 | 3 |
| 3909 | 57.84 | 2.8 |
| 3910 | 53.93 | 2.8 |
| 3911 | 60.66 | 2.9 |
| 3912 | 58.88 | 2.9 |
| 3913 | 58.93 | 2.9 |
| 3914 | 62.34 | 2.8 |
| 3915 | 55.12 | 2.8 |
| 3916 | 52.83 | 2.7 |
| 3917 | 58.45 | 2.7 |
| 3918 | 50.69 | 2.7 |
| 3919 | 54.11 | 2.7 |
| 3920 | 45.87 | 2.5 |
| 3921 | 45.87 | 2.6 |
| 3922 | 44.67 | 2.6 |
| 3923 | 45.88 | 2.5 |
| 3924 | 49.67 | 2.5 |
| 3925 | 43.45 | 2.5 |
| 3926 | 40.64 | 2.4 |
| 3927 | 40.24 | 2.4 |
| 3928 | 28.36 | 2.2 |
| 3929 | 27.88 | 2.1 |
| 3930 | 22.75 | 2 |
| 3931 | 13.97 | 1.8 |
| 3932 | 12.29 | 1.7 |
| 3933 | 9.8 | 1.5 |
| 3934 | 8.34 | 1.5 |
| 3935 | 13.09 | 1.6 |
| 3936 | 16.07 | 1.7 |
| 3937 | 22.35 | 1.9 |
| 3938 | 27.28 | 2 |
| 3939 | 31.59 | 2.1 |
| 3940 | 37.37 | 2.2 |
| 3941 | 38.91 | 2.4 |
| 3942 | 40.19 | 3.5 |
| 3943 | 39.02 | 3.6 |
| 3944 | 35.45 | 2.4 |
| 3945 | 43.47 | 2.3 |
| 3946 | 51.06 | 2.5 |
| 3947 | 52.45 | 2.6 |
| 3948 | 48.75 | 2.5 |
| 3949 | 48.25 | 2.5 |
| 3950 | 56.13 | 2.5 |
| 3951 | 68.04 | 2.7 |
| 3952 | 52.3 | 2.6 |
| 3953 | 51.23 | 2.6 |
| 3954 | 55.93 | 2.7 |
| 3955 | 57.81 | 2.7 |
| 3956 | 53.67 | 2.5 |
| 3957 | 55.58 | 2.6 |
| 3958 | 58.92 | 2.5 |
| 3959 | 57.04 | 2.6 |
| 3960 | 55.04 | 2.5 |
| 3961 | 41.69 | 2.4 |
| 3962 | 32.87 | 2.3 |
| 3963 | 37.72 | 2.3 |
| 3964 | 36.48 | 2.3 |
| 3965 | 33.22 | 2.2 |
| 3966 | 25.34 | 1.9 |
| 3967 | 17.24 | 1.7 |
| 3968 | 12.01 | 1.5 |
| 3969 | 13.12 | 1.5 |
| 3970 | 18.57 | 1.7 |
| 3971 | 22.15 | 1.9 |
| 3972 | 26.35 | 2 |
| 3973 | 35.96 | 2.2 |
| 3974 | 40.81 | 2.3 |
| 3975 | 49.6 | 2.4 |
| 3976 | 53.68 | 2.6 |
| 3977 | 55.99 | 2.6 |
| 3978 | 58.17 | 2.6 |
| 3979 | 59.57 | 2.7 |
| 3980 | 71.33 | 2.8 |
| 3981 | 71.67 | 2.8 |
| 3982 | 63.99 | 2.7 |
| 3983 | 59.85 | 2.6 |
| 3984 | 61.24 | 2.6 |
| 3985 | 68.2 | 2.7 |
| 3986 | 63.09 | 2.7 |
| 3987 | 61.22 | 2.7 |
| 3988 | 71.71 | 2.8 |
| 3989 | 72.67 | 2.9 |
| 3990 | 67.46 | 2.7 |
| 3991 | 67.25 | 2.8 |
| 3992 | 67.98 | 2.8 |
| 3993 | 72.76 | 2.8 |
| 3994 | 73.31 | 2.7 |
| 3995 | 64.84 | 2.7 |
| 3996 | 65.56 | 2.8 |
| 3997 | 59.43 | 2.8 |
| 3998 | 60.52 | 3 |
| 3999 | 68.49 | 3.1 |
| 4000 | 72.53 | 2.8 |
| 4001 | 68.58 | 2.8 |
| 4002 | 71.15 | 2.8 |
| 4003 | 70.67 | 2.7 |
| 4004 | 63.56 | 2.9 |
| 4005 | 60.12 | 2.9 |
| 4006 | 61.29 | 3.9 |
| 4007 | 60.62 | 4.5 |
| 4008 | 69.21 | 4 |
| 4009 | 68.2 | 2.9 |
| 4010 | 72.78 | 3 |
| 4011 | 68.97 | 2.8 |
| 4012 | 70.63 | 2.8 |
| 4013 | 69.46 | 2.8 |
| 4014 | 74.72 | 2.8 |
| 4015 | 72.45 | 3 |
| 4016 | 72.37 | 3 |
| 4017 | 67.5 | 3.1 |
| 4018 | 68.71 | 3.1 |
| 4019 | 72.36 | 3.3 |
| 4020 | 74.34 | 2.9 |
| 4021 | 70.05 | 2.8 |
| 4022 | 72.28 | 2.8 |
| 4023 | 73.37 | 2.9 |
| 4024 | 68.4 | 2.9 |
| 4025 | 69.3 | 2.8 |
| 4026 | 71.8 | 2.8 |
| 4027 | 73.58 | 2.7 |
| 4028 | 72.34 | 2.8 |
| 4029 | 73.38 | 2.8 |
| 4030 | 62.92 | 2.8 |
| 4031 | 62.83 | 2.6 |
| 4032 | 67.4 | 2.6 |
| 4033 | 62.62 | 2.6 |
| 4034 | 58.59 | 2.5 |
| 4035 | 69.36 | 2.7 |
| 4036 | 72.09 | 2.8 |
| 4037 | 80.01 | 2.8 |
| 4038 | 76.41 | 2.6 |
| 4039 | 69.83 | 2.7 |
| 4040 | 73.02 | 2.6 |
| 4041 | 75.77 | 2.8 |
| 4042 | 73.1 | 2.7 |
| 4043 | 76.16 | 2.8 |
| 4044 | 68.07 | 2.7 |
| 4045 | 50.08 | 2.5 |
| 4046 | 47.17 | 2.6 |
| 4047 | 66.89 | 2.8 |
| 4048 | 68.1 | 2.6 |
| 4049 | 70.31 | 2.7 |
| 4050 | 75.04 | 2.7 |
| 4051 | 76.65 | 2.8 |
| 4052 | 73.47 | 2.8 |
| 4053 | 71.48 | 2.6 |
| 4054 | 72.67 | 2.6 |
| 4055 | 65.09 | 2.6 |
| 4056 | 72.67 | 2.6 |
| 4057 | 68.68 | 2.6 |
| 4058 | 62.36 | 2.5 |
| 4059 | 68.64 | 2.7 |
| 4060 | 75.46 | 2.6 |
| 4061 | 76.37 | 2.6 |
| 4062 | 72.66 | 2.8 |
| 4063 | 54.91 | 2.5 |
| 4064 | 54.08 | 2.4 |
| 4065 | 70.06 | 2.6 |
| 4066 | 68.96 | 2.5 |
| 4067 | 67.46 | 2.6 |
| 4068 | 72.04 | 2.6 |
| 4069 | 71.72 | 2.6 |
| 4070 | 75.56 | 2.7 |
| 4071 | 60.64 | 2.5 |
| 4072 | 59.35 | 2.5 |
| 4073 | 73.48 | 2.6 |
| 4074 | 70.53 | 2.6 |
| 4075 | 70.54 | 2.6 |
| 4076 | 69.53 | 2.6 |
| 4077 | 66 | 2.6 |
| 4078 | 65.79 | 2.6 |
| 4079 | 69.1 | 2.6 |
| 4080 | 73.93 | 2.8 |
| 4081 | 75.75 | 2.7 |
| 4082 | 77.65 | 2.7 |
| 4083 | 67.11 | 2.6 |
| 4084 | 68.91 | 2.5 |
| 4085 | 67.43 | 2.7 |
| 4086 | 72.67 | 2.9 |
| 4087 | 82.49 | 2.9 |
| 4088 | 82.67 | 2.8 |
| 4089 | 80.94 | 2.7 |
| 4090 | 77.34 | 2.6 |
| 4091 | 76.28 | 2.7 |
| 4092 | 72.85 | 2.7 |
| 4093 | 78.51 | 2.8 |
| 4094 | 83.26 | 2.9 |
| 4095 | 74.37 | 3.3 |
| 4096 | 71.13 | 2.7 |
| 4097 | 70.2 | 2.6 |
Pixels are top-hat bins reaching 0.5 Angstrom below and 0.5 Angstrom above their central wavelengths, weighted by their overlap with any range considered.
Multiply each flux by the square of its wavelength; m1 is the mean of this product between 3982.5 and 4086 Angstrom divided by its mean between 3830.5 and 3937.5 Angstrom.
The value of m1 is 1.60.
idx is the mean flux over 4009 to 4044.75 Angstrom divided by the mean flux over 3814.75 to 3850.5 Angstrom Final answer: 1.7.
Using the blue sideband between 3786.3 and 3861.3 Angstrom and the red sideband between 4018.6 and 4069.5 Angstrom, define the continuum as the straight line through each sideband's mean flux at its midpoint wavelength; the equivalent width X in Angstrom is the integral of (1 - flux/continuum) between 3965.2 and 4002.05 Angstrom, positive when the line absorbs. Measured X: 5.16 Angstrom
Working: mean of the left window 47.1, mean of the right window 69.3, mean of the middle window 54.6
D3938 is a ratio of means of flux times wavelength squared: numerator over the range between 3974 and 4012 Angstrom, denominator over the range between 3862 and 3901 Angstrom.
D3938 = 1.33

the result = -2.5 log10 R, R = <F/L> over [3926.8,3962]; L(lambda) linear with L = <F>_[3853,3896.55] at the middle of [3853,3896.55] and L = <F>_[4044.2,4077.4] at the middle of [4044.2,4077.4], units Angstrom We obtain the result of 0.41 mag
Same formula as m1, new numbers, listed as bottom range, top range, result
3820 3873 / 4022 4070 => 1.68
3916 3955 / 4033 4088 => 1.89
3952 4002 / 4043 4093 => 1.38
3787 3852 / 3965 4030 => 1.43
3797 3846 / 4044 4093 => 1.76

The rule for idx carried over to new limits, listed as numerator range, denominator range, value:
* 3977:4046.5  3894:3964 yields 1.51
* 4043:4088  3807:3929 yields 1.43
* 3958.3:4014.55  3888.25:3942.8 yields 1.28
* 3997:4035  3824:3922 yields 1.41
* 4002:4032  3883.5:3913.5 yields 1.35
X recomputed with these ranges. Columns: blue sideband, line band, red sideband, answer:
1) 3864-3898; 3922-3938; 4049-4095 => 8.3 Angstrom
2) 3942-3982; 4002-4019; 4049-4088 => -3.6 Angstrom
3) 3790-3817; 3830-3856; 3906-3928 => 3.8 Angstrom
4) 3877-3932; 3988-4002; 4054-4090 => -1.9 Angstrom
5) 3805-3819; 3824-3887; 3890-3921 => 8.7 Angstrom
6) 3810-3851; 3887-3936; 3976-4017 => 8.1 Angstrom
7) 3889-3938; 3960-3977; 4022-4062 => 7.0 Angstrom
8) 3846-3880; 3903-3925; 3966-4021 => 1.1 Angstrom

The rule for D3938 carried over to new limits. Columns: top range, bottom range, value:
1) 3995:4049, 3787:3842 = 1.69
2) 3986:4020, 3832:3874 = 1.54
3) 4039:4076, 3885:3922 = 1.43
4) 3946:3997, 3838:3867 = 1.08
